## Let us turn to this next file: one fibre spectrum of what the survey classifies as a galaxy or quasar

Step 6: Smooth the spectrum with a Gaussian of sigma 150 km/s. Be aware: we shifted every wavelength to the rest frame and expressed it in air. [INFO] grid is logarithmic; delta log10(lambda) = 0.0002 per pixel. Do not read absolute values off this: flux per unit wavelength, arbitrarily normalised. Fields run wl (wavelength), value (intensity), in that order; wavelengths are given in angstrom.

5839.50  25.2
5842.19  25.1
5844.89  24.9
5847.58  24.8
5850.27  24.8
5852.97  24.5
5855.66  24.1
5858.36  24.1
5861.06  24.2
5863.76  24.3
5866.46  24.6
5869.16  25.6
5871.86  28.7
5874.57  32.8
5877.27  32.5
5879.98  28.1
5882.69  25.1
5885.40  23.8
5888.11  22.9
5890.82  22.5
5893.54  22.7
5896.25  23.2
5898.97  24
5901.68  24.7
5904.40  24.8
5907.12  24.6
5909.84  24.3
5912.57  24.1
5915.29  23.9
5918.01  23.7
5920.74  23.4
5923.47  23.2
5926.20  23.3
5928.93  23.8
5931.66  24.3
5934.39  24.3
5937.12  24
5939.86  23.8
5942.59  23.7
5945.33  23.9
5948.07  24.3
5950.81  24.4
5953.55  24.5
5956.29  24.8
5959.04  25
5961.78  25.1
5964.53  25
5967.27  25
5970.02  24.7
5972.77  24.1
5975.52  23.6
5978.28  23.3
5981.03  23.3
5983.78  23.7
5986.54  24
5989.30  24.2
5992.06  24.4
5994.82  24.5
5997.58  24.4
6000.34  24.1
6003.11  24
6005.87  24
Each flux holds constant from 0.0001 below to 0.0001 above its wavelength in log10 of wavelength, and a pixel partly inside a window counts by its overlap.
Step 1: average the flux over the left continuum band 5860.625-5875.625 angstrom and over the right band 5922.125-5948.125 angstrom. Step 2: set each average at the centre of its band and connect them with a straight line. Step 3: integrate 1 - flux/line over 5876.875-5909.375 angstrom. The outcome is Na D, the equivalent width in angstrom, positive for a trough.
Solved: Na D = 1.3 angstrom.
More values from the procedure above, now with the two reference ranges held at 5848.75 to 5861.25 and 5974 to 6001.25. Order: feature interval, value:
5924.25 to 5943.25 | 0.19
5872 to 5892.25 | -2.19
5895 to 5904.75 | 0.04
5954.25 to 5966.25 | -0.46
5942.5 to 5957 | -0.14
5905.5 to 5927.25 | 0.30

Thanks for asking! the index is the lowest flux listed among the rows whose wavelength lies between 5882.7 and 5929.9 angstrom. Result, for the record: 22.5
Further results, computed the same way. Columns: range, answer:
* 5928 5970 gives 23.7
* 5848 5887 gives 23.8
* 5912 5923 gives 23.4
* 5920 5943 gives 23.2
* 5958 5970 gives 25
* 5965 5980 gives 23.3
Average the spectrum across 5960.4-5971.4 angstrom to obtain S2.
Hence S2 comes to 25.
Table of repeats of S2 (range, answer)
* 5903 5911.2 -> 24.6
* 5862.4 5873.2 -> 25.8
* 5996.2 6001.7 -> 24.3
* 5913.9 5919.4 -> 23.8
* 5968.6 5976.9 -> 24.1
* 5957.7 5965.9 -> 25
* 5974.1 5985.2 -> 23.5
